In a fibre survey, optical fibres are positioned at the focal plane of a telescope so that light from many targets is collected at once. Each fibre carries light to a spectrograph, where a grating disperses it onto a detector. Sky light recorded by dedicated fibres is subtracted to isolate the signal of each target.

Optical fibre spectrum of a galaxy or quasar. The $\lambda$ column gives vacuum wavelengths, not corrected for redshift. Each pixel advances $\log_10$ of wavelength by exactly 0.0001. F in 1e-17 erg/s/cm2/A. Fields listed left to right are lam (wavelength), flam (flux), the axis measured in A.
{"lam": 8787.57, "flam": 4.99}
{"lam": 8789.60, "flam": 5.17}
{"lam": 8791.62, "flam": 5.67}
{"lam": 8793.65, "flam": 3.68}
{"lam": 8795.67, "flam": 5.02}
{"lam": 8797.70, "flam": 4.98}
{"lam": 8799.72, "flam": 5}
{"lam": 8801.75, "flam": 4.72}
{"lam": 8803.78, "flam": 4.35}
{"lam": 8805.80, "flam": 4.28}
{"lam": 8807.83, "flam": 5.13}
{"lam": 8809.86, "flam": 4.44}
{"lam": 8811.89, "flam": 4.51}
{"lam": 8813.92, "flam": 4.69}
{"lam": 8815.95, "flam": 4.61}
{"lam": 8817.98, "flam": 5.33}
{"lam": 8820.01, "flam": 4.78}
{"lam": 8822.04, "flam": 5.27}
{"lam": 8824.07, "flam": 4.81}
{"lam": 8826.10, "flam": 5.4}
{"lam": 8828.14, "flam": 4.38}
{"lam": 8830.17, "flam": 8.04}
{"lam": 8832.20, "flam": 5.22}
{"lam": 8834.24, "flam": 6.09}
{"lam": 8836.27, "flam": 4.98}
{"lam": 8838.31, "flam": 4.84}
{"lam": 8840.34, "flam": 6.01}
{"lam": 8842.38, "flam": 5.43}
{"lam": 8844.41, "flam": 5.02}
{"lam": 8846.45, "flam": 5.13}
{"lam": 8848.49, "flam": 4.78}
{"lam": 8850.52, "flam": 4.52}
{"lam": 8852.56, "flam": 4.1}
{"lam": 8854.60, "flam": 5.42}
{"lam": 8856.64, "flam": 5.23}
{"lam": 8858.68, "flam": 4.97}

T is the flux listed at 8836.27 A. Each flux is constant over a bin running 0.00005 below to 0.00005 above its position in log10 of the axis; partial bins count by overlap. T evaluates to 4.98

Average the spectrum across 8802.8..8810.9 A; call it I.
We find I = 4.55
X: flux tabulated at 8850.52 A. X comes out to 4.52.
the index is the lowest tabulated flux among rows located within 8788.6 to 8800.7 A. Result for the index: 3.68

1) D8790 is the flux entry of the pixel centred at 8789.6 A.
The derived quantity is 5.17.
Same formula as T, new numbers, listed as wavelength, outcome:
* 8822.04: 5.27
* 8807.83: 5.13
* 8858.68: 4.97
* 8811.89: 4.51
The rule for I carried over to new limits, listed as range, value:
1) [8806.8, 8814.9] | 4.69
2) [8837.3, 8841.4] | 5.43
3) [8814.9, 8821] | 4.91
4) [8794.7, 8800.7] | 5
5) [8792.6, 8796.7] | 4.36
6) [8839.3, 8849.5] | 5.27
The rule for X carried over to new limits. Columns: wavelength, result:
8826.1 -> 5.4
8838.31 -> 4.84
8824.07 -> 4.81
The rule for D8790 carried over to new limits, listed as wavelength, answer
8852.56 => 4.1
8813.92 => 4.69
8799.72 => 5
